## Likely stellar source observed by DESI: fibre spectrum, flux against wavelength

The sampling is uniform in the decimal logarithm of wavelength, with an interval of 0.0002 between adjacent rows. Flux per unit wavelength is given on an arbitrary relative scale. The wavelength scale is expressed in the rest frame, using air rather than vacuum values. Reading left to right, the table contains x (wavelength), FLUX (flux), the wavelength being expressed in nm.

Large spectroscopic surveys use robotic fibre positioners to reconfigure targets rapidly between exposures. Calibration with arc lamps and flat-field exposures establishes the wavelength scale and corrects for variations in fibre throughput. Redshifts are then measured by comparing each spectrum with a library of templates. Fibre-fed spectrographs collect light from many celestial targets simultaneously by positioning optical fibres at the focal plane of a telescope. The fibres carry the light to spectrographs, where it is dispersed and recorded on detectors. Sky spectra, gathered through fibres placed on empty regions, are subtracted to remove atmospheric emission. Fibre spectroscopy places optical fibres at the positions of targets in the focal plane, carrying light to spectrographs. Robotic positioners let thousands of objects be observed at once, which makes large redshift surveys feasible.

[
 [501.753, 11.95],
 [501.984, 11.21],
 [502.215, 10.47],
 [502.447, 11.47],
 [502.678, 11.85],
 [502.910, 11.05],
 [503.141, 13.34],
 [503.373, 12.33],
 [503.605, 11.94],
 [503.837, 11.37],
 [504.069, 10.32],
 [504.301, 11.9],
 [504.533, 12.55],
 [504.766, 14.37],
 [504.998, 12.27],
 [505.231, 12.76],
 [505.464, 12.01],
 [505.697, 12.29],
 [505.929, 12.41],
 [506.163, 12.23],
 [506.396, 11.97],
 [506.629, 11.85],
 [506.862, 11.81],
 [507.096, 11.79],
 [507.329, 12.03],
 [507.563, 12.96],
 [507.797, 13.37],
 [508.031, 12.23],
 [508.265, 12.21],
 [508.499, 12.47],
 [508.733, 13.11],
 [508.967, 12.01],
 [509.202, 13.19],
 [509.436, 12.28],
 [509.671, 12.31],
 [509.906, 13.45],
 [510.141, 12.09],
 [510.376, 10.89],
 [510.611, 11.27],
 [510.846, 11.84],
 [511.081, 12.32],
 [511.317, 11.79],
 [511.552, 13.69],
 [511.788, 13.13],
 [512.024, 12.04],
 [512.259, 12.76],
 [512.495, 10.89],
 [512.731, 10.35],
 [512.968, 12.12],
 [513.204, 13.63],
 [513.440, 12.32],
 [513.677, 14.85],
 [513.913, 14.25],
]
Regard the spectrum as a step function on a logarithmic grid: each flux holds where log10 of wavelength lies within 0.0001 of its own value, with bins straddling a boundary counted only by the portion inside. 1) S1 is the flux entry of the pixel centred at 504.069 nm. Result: 10.32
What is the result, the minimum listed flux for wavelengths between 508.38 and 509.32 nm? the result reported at 12.01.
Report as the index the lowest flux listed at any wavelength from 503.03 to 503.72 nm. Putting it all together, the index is 11.94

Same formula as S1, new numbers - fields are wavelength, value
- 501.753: 11.95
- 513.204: 13.63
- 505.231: 12.76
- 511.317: 11.79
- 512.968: 12.12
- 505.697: 12.29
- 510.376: 10.89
